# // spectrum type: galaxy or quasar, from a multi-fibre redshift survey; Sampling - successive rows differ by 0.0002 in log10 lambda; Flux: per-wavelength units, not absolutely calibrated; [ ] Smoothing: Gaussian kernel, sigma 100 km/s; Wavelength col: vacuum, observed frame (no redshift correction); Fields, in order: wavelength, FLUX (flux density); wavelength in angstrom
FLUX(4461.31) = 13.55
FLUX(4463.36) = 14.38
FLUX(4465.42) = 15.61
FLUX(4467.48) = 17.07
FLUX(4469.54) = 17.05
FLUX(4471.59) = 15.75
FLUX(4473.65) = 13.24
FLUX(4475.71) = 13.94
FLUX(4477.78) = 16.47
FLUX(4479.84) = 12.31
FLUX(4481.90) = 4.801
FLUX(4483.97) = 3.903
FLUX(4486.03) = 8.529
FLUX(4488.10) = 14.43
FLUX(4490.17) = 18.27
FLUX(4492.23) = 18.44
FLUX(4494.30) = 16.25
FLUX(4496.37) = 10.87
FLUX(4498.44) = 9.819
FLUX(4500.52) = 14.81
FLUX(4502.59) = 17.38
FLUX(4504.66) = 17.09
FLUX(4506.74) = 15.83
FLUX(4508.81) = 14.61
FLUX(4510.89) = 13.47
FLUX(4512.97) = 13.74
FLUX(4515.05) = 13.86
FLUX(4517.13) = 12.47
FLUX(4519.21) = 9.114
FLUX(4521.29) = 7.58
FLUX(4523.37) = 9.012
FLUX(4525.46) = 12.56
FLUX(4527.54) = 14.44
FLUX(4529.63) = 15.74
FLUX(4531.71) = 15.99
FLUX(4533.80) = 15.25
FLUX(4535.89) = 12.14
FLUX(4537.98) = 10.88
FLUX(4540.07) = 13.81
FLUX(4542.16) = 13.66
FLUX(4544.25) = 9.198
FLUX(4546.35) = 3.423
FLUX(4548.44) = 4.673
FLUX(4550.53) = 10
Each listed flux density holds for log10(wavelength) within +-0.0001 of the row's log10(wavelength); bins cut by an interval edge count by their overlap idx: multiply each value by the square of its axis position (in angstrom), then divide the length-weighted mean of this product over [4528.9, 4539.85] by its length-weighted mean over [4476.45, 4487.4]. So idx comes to 1.5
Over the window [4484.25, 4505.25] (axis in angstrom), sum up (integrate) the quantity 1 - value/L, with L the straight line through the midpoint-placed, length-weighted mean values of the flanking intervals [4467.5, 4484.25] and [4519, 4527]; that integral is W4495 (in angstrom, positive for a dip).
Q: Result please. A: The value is -4.6 angstrom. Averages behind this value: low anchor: 12.8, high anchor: 9.92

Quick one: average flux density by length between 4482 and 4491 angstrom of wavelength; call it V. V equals 10.4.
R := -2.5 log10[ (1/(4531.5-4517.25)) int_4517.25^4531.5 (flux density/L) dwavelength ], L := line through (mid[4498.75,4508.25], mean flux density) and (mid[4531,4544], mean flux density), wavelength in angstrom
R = 0.202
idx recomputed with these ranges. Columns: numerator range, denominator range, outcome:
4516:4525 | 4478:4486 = 1.22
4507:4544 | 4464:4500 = 0.98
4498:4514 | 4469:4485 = 1.24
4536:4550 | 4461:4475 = 0.64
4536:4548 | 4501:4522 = 0.75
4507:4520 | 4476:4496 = 1.05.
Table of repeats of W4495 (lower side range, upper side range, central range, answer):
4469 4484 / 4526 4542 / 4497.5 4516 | -1.71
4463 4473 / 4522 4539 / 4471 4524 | 6.14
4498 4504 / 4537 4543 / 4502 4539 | 0.97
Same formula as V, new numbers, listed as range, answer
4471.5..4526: 12.9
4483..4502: 13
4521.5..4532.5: 13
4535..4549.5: 9.66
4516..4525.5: 9.93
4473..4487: 10.4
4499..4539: 13.4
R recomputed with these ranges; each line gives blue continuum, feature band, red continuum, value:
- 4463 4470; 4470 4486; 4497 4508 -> 0.34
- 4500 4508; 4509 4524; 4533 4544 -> 0.29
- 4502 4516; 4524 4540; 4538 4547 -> -0.16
